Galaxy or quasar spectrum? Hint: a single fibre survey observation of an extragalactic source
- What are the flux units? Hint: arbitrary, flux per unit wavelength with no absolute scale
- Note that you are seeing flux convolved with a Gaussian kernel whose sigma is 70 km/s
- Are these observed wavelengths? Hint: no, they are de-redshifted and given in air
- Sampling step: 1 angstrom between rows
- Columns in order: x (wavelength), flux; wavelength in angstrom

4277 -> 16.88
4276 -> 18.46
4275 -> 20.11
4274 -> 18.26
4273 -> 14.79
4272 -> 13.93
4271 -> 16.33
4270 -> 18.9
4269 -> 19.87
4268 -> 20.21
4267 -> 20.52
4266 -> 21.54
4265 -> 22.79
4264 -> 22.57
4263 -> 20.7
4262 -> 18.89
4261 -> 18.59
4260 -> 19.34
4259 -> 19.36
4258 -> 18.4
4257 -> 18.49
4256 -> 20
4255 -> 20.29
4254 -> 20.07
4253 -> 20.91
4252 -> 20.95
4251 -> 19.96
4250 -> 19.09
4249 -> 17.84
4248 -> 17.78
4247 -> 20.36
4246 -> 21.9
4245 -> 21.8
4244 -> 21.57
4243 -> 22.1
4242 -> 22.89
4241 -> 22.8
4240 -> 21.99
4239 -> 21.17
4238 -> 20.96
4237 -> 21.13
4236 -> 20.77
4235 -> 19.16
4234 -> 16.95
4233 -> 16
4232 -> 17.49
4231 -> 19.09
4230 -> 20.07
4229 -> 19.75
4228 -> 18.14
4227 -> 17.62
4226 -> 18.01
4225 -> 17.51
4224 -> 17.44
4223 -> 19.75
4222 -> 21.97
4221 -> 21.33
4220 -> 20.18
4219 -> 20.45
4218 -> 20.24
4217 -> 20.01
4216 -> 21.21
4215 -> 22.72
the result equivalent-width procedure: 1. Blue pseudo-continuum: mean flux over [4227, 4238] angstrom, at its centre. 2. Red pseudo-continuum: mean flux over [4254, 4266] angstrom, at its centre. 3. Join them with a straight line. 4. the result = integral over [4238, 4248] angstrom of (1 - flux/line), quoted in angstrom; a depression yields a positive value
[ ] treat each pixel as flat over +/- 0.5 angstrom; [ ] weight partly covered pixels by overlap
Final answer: -1.18 angstrom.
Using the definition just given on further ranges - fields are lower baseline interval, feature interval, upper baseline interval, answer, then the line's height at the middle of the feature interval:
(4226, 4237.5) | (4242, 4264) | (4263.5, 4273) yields -1.1 angstrom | 19.1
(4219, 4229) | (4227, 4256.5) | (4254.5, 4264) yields -1.1 angstrom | 19.4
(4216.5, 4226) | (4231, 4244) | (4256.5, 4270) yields -0.3 angstrom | 19.9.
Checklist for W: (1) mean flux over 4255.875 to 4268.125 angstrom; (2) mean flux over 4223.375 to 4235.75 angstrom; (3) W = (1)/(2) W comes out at 1.11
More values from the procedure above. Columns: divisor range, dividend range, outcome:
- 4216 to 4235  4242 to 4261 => 1.05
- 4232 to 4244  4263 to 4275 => 0.94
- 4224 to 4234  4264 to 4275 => 1.05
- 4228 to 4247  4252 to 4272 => 0.97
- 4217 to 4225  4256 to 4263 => 0.95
